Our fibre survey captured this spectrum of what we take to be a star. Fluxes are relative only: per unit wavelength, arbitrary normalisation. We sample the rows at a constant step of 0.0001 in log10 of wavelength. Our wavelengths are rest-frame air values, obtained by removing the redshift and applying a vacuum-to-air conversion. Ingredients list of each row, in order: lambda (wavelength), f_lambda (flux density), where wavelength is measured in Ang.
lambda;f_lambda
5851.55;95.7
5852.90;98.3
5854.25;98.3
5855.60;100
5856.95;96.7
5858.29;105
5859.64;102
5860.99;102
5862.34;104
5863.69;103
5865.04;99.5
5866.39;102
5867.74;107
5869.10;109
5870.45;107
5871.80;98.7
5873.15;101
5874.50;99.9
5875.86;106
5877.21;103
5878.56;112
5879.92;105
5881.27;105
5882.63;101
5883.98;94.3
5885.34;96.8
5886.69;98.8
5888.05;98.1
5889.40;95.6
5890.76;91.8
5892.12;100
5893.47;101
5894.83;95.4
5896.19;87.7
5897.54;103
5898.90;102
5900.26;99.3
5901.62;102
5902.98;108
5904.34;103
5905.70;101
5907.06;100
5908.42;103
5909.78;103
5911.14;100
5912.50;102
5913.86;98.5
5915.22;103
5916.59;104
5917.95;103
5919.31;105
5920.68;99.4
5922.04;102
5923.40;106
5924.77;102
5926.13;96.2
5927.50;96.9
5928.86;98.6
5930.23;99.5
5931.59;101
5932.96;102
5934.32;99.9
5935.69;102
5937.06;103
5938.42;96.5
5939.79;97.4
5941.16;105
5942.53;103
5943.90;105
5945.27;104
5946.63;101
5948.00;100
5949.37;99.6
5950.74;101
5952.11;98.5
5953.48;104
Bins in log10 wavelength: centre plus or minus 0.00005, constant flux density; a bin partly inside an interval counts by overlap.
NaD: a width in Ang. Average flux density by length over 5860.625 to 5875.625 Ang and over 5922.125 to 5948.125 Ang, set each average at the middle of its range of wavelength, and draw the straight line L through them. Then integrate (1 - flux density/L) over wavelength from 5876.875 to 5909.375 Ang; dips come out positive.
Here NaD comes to 0.7 Ang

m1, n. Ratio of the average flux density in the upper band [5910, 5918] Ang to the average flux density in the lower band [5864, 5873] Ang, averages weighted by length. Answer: 0.98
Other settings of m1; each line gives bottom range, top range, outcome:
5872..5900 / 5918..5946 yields 1.01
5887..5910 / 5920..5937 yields 1.01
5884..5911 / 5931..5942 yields 1.02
